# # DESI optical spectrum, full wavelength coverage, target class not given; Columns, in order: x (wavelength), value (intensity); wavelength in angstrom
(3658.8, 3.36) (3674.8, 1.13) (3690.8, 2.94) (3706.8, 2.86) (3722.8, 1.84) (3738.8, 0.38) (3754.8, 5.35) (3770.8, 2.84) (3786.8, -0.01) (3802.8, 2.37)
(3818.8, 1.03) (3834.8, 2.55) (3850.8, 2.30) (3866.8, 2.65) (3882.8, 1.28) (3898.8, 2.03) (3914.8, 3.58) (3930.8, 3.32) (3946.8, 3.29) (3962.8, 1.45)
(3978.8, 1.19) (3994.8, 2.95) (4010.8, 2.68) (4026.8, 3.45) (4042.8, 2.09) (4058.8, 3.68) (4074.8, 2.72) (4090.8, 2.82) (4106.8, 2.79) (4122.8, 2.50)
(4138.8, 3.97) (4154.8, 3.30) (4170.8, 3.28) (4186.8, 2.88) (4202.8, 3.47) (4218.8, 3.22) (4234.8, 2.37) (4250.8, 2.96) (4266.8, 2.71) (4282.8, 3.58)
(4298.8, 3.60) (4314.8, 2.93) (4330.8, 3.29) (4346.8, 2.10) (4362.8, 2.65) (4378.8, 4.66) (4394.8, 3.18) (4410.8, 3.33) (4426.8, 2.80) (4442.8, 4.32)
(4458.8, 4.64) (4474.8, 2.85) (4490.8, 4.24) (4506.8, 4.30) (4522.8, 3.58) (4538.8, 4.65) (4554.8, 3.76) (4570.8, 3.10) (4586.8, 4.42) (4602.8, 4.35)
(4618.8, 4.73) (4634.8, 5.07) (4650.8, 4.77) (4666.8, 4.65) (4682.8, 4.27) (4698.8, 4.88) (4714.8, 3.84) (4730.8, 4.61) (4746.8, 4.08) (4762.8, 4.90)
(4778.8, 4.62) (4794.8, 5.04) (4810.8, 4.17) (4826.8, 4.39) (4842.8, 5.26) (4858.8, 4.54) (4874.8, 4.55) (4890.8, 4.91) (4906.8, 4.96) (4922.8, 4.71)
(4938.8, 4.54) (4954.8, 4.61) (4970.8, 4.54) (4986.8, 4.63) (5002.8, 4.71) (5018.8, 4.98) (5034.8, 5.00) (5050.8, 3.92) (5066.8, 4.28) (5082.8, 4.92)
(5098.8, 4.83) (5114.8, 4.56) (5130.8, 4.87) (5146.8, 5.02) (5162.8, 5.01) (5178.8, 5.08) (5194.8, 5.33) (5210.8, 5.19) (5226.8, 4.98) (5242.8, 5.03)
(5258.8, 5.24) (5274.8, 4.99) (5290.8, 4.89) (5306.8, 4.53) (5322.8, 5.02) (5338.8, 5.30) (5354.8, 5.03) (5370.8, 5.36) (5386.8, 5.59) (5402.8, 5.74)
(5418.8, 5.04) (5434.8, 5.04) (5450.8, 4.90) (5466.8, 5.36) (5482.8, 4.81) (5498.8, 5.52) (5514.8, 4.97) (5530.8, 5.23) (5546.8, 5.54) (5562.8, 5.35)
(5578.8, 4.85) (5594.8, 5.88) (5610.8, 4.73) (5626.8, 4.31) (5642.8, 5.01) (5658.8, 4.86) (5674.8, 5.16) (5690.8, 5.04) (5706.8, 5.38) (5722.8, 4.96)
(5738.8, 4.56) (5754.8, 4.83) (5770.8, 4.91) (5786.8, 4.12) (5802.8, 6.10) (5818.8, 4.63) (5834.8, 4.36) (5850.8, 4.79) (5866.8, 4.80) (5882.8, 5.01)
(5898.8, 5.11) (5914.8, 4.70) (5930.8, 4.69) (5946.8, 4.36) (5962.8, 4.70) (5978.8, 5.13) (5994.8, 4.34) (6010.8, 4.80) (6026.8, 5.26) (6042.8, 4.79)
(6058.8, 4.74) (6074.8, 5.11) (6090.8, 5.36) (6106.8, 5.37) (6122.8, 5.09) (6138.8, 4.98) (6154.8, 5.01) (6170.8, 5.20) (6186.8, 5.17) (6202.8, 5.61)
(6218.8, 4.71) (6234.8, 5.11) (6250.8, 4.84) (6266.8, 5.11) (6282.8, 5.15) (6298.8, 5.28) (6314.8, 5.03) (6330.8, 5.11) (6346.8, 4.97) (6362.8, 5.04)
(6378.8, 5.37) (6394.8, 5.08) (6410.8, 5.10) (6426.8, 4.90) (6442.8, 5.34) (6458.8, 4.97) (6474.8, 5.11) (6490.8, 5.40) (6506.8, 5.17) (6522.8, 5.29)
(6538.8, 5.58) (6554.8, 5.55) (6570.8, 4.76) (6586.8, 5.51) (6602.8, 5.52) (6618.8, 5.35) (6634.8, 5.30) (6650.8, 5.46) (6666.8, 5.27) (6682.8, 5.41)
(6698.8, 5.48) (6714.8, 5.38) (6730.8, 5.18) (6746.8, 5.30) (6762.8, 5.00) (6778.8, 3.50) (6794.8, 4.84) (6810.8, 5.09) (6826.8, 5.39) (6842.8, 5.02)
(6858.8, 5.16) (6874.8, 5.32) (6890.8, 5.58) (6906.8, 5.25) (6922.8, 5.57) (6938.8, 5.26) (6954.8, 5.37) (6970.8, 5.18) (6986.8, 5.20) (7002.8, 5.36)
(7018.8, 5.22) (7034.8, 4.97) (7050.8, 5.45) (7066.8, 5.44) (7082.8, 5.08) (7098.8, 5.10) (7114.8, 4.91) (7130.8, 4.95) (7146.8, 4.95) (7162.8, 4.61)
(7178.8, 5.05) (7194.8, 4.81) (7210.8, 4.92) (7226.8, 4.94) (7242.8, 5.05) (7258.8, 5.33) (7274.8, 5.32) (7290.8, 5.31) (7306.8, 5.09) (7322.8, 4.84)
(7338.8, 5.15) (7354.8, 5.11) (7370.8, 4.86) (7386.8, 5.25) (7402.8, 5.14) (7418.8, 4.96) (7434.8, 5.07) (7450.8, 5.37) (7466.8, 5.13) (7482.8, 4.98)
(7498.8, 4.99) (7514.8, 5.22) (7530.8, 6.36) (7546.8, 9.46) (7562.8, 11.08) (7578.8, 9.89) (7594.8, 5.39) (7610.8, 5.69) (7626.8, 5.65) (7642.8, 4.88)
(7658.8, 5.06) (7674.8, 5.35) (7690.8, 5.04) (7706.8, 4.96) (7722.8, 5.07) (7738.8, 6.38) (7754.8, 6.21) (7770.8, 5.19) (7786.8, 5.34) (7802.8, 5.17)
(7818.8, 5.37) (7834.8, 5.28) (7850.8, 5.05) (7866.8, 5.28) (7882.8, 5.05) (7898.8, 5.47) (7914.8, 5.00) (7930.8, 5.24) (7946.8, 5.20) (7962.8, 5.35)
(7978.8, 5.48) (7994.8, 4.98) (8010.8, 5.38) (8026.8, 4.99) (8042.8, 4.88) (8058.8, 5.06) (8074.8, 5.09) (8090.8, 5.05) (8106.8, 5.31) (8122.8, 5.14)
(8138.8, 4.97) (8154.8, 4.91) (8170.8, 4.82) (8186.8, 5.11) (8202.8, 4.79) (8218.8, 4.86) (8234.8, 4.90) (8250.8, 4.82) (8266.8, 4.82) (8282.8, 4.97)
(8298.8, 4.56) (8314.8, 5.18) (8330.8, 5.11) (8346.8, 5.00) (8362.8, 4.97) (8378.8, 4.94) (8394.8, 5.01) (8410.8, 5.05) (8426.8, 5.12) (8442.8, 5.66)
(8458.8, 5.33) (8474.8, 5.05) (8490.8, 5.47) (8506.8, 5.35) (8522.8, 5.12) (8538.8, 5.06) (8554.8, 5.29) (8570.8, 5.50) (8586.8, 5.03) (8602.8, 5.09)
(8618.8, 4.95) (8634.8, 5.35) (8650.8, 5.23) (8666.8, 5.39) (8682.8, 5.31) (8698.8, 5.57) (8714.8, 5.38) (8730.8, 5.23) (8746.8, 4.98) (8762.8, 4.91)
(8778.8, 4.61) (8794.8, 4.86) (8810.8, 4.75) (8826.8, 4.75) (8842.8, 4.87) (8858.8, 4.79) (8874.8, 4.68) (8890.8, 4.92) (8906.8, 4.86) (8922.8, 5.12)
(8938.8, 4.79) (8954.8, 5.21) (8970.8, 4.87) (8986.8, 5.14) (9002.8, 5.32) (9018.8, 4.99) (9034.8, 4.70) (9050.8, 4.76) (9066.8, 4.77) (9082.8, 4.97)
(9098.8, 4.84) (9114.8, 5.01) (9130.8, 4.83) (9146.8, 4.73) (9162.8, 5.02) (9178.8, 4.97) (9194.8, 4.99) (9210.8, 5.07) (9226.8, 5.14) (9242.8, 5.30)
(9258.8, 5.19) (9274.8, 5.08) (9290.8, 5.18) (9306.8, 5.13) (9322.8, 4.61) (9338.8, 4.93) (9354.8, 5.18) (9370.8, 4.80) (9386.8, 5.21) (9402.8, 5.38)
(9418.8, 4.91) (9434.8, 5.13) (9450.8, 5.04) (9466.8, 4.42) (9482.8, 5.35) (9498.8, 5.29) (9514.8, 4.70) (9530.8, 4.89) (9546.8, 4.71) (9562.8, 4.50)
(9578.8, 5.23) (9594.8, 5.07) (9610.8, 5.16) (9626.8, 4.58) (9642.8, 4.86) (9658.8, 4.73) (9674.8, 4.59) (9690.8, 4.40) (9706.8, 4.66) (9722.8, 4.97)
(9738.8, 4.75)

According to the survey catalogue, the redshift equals 0.15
